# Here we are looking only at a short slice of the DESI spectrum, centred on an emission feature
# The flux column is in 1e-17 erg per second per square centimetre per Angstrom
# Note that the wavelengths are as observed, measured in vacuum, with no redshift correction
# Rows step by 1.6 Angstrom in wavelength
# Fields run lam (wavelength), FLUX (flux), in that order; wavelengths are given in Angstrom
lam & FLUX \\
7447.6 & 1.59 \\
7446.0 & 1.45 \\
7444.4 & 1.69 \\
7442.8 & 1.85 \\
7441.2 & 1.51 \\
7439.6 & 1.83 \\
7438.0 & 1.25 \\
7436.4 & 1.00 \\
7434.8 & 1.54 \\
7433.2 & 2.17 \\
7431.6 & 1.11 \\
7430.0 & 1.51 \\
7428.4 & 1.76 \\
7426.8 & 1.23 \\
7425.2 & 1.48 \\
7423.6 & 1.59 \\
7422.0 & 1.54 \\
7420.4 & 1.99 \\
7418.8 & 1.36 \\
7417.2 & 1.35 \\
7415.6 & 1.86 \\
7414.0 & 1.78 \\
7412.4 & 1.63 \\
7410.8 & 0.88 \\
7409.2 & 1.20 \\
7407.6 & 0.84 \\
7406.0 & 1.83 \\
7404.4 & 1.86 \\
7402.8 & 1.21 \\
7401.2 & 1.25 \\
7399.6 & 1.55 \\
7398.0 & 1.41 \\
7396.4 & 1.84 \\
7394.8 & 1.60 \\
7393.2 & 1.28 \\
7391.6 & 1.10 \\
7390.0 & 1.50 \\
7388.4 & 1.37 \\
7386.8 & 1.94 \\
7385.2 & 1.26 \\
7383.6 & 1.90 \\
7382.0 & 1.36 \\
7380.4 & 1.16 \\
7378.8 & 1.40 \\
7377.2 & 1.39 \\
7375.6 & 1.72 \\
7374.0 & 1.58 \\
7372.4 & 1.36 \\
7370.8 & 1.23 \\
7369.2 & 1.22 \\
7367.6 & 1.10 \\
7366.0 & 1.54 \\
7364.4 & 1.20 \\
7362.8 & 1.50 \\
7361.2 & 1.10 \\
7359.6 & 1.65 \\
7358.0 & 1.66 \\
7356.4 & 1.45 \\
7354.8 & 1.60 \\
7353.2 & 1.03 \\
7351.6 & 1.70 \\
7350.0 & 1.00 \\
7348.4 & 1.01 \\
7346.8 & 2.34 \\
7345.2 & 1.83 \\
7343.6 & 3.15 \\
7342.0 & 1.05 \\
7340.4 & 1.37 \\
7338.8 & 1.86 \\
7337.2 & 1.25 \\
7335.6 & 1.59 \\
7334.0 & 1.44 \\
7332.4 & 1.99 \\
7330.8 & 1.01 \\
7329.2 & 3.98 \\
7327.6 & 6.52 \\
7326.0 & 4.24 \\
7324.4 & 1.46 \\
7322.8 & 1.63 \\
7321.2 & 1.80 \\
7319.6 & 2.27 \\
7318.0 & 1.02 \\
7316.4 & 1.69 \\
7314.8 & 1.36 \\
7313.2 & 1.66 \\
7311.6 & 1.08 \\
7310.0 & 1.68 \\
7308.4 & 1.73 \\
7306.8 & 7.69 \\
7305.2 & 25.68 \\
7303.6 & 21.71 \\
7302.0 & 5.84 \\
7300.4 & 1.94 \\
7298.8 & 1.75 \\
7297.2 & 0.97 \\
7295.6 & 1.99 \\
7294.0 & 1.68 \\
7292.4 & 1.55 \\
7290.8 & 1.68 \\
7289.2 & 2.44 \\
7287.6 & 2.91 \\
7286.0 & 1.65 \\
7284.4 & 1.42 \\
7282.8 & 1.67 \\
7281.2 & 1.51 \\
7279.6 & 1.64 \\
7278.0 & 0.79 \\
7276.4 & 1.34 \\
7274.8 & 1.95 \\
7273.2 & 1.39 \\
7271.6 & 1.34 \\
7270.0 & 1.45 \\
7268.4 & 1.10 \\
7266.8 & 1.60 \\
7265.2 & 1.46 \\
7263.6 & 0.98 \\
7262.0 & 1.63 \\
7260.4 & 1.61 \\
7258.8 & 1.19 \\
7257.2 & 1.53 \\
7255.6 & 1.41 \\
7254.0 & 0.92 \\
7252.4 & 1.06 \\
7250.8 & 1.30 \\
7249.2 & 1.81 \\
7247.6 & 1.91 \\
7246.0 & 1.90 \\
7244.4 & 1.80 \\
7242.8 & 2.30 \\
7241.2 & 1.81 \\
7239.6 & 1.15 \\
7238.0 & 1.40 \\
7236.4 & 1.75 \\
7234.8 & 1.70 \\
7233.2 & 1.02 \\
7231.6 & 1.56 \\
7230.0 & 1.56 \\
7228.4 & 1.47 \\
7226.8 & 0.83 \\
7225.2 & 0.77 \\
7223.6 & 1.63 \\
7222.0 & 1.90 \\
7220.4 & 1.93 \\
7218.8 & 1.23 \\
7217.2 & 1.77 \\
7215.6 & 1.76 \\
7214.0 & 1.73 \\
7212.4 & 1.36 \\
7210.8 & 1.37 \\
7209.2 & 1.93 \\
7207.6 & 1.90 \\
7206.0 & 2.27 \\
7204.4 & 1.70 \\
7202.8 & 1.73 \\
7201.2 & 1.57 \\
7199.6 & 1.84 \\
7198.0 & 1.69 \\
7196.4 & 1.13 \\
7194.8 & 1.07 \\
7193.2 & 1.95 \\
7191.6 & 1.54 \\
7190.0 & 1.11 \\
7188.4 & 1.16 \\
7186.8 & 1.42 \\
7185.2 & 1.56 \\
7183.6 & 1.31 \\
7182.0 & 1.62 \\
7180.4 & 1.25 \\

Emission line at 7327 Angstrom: [N II]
